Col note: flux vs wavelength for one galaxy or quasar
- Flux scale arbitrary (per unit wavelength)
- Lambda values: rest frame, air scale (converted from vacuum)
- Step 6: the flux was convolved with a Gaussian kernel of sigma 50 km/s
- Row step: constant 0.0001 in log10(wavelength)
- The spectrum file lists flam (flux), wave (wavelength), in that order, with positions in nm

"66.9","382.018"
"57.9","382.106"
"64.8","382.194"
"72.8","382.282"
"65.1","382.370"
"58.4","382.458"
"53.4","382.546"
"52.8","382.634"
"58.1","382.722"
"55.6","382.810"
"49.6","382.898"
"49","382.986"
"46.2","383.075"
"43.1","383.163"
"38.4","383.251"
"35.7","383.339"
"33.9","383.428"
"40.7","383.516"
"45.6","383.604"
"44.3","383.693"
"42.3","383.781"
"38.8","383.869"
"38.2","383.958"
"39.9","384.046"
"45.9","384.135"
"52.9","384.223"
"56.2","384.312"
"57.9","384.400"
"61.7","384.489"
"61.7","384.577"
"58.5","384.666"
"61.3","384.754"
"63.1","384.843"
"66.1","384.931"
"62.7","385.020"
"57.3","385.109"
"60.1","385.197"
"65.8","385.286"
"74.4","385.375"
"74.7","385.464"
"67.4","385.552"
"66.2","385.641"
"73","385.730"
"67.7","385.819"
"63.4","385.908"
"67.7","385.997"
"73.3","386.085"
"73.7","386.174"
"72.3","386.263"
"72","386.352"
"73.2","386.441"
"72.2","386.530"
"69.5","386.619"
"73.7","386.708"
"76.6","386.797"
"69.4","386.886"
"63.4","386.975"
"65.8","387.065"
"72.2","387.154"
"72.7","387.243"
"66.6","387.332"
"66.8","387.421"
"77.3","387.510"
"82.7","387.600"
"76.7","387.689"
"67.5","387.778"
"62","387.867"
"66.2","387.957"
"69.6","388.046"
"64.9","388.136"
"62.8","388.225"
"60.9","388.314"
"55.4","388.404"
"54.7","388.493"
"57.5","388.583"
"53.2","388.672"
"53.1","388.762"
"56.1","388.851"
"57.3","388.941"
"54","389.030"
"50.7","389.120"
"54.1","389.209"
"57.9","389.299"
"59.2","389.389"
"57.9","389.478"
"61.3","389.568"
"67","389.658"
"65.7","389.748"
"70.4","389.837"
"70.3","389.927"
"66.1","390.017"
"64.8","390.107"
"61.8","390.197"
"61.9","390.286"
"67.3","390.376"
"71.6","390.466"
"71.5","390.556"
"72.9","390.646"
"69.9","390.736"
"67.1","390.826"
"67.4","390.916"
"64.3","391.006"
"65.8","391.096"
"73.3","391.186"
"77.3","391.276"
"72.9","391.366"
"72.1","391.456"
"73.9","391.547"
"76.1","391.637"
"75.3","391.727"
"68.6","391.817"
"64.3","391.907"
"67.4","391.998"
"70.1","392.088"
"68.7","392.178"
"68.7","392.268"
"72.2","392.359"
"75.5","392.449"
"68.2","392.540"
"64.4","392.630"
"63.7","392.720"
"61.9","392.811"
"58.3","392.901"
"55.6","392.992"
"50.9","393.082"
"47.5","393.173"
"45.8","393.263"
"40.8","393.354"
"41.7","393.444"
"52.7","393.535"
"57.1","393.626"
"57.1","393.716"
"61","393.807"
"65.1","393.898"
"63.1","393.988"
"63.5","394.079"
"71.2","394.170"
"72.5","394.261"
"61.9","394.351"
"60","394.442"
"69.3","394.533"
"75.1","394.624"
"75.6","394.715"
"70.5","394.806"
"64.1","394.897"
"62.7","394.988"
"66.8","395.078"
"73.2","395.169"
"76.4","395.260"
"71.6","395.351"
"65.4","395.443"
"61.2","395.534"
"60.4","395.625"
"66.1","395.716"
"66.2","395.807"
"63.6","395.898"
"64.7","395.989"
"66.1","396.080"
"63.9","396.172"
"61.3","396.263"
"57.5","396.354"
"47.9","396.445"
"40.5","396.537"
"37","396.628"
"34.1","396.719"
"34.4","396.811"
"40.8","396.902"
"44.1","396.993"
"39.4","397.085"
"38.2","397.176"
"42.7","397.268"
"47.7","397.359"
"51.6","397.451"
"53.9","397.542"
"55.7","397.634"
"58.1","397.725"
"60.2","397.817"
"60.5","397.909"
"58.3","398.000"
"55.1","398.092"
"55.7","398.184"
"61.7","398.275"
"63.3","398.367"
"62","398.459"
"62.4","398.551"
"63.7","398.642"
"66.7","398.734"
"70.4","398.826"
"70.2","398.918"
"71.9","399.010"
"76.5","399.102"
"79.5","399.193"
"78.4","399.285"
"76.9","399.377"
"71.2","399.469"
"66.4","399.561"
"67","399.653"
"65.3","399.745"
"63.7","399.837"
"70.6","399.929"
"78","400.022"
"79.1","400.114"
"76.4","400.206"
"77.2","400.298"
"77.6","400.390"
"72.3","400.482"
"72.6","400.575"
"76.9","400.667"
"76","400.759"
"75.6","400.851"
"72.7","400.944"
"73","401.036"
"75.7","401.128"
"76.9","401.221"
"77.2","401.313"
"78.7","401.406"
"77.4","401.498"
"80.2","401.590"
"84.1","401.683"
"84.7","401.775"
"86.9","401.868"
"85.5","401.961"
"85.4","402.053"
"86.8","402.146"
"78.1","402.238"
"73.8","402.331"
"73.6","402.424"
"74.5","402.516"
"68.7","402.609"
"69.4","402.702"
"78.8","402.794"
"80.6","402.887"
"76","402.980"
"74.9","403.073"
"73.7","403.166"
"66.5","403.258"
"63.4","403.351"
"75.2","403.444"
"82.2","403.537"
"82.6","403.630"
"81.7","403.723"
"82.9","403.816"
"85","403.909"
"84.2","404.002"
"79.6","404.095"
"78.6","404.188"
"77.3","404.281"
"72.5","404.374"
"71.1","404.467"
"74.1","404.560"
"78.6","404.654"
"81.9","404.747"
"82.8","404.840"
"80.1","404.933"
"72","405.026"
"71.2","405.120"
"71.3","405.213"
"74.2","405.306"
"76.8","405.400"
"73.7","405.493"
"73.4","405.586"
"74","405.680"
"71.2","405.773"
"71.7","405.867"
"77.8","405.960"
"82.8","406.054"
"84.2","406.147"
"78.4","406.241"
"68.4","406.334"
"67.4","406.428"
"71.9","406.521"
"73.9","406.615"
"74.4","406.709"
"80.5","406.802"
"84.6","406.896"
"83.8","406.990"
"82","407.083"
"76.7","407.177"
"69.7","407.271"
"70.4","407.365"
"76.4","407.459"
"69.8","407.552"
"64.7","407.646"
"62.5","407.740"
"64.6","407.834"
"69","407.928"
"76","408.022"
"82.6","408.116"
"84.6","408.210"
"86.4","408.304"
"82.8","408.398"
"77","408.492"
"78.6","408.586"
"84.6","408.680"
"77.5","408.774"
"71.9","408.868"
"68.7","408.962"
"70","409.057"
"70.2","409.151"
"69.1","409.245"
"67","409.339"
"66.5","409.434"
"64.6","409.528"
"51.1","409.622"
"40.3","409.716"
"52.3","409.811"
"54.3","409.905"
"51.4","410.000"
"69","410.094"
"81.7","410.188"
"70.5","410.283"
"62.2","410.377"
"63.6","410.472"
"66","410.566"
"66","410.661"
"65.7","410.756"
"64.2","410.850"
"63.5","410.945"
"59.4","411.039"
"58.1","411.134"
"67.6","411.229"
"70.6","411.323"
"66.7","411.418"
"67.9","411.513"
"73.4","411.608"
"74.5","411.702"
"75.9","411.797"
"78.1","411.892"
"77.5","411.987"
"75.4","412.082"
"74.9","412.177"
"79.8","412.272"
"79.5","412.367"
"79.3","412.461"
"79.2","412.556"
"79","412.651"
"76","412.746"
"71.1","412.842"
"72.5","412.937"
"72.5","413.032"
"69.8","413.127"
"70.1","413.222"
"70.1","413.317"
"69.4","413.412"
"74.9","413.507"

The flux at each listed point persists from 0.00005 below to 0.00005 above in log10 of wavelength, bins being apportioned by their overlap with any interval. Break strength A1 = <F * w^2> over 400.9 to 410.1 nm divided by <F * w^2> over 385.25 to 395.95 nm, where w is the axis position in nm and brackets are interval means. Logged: 1.2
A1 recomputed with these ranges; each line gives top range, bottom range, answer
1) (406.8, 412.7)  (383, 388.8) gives 1.31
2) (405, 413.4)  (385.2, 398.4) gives 1.24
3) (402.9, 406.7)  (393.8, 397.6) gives 1.35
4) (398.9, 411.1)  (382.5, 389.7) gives 1.35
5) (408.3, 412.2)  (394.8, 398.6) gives 1.29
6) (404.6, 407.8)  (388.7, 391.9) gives 1.24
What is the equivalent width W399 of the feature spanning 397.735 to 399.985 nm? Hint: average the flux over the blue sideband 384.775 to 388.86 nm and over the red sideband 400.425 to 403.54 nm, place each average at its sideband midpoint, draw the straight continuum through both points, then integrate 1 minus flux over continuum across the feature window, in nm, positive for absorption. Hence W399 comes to 0.25 nm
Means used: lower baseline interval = 67.1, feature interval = 66.5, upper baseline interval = 76.6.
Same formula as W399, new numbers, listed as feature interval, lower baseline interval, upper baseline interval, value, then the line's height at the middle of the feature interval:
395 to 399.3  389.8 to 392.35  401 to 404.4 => 0.88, 73.9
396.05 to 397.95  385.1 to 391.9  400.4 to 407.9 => 0.60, 71.9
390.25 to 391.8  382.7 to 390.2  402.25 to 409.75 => -0.16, 63.9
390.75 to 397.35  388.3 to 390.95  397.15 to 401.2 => 0.28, 64.2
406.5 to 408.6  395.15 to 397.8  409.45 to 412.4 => -0.40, 63.8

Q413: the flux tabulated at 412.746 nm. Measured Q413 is 76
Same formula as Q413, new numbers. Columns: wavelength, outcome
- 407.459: 76.4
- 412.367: 79.5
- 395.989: 64.7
